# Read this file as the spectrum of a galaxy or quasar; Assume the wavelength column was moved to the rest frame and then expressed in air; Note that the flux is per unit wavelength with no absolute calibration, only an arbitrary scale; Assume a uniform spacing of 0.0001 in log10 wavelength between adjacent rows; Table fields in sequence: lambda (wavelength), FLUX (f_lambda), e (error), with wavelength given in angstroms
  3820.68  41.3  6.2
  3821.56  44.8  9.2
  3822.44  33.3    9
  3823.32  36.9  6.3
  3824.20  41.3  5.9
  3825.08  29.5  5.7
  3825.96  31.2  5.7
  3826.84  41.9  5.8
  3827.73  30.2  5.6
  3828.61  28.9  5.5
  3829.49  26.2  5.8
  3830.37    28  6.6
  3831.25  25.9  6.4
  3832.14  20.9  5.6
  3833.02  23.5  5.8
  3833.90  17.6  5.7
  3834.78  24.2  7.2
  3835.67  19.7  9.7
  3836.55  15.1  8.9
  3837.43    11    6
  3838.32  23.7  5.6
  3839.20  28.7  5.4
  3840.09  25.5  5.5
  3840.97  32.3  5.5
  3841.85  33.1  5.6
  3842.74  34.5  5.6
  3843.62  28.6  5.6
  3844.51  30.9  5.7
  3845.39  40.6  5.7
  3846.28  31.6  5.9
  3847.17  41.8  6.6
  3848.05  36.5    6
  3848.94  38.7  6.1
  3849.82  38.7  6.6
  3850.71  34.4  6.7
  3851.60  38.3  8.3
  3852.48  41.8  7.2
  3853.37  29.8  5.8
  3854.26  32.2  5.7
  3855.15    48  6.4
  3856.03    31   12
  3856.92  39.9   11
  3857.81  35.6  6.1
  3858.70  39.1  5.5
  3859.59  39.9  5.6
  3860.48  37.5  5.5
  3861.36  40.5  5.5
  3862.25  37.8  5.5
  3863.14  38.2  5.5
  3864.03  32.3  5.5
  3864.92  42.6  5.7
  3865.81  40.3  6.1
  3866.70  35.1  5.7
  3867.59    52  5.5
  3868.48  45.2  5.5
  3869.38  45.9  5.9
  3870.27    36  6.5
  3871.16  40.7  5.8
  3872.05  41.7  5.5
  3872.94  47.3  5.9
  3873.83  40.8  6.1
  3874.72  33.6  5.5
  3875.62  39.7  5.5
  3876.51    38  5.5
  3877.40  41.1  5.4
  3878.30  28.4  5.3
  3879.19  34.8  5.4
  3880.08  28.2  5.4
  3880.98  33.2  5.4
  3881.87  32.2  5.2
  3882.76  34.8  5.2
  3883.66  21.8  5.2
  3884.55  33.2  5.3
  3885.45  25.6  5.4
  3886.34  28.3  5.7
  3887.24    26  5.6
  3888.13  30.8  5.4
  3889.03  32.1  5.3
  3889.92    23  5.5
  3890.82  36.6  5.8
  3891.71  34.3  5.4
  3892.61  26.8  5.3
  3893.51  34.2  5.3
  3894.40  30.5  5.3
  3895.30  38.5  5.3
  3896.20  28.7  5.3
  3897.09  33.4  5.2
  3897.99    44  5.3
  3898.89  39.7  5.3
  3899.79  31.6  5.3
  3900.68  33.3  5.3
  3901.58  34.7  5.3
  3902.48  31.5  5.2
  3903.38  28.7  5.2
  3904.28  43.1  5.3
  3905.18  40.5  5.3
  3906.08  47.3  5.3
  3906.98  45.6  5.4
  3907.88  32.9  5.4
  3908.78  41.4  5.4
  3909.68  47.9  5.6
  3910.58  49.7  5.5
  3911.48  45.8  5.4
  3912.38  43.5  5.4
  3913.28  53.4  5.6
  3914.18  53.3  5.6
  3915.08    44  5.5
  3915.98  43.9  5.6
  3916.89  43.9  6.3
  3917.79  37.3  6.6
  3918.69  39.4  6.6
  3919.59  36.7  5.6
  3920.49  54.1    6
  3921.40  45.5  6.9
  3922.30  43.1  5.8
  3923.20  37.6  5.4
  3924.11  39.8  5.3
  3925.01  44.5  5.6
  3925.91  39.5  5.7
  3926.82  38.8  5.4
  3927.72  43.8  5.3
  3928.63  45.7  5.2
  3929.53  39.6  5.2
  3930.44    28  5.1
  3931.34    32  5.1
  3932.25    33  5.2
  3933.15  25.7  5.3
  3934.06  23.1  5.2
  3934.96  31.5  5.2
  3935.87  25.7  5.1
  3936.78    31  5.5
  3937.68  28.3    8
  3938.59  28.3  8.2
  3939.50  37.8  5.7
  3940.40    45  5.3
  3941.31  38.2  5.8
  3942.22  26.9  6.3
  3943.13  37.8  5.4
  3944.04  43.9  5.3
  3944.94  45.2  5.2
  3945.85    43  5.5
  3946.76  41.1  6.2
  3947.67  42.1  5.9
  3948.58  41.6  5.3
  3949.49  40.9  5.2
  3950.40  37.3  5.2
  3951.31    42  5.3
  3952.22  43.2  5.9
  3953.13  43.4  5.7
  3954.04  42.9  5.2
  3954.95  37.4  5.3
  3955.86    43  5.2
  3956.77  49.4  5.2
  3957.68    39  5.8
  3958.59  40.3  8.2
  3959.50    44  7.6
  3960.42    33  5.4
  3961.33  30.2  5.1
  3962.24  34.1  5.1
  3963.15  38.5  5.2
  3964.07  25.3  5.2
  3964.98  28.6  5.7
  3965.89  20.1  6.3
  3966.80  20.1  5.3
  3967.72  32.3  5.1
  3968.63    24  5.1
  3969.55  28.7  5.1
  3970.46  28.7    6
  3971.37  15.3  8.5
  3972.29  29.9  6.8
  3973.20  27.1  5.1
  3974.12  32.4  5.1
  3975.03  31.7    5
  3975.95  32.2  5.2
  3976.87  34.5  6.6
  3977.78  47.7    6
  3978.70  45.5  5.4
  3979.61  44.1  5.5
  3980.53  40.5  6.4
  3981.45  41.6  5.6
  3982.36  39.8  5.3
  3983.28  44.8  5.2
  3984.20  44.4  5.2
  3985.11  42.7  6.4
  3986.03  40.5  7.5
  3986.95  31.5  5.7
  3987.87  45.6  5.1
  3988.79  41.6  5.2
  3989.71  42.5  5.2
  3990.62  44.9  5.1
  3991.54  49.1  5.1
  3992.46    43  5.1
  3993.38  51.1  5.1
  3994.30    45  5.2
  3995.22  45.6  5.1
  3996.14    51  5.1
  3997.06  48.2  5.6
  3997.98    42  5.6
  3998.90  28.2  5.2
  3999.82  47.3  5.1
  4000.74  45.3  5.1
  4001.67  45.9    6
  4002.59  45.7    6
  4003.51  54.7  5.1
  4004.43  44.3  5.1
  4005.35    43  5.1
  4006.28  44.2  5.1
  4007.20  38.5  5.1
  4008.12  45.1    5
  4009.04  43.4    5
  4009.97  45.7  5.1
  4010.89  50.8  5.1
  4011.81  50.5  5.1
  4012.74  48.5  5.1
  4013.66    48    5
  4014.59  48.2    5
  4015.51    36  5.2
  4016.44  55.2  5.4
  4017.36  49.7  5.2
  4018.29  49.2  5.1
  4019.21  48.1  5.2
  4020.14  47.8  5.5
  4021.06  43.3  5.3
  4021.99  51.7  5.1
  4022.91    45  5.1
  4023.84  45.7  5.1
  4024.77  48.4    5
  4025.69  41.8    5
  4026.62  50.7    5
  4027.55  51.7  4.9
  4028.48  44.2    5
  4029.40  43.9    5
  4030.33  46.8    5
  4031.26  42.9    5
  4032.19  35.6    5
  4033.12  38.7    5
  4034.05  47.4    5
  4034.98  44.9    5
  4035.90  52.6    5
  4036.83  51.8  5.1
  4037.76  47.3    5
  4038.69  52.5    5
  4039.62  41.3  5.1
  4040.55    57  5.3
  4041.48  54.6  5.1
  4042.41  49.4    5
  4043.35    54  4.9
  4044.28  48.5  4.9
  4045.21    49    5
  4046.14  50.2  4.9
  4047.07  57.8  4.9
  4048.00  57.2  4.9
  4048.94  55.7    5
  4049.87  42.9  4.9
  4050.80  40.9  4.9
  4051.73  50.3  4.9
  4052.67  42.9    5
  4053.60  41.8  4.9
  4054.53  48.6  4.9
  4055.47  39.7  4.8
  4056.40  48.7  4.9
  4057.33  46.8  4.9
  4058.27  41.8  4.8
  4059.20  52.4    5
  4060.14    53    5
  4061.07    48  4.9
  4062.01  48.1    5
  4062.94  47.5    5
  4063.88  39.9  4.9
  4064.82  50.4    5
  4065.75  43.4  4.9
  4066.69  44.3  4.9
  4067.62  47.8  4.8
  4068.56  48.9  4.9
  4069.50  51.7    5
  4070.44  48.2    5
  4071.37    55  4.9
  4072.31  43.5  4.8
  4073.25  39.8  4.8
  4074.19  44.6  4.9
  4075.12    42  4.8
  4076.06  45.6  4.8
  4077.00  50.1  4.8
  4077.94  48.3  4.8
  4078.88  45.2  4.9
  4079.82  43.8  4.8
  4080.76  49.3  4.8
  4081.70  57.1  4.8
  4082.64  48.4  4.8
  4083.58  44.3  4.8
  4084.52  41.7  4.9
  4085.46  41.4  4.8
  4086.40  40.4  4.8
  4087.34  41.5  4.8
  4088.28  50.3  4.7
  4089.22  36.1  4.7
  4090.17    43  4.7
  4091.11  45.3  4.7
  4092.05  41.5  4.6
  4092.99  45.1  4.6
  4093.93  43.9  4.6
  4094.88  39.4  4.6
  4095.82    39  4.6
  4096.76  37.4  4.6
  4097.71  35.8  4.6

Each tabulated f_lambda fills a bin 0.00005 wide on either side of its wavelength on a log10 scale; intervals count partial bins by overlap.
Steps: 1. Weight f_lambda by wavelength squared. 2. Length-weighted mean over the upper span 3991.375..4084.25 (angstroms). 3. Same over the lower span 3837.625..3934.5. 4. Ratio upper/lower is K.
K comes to 1.4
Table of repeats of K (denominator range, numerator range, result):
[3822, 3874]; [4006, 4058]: 1.52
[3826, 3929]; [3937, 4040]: 1.22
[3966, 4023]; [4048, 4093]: 1.15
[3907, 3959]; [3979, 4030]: 1.18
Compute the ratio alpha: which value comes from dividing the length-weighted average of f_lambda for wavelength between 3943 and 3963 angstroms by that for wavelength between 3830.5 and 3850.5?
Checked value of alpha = 1.43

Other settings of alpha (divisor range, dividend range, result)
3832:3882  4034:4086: 1.38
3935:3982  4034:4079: 1.34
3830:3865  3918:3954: 1.18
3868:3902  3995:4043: 1.35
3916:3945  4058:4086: 1.26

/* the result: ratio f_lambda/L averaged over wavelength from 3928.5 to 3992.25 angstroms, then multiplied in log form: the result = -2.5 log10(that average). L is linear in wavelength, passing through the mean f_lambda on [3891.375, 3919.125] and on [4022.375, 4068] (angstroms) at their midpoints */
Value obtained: 0.171 mag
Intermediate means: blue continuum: 39.5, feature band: 36.4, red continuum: 47.5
